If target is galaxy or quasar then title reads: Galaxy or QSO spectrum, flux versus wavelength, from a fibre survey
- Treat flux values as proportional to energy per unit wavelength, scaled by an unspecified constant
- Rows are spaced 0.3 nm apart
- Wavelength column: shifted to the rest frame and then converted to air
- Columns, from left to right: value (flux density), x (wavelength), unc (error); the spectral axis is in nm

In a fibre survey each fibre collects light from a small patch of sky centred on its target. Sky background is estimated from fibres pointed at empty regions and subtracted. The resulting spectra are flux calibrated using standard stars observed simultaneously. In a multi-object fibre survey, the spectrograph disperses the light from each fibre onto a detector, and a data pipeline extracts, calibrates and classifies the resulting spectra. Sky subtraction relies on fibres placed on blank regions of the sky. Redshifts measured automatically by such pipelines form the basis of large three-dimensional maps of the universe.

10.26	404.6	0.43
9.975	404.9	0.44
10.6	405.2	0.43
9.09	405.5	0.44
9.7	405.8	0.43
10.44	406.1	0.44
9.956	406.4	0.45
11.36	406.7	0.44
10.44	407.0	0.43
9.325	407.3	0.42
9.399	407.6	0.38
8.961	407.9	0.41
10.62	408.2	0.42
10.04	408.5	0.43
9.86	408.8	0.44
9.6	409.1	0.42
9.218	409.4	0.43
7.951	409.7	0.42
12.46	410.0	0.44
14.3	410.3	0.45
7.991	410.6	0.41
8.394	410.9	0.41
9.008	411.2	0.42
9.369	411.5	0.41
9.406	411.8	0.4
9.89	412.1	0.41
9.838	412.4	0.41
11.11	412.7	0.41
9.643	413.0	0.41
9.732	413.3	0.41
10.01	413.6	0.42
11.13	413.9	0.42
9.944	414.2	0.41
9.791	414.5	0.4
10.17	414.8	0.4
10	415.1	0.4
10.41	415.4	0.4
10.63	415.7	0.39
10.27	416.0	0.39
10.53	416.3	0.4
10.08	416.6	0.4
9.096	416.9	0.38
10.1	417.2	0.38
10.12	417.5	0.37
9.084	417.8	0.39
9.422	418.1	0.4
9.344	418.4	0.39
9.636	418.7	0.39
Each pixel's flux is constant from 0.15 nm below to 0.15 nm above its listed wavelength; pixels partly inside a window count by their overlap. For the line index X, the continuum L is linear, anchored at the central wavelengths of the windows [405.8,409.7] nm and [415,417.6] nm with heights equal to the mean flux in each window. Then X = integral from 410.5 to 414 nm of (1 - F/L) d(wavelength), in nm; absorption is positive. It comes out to 0.132 nm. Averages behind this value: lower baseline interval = 9.85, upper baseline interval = 10.1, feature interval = 9.63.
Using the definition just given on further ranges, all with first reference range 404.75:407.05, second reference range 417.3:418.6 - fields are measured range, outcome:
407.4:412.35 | 0.09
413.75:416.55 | -0.18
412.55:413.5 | -0.04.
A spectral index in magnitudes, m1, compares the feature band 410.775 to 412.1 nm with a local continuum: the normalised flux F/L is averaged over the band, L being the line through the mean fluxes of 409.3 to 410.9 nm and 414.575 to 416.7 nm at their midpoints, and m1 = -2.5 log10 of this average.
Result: 0.123 mag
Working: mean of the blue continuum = 10.2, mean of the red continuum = 10.3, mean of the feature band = 9.15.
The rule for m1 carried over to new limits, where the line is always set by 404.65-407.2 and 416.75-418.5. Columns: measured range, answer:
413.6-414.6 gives -0.06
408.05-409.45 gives 0.01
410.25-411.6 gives 0.05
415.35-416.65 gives -0.08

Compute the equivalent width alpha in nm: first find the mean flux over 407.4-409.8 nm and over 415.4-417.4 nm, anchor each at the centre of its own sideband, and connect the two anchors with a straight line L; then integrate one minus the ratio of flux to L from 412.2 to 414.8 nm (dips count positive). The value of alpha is -0.07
